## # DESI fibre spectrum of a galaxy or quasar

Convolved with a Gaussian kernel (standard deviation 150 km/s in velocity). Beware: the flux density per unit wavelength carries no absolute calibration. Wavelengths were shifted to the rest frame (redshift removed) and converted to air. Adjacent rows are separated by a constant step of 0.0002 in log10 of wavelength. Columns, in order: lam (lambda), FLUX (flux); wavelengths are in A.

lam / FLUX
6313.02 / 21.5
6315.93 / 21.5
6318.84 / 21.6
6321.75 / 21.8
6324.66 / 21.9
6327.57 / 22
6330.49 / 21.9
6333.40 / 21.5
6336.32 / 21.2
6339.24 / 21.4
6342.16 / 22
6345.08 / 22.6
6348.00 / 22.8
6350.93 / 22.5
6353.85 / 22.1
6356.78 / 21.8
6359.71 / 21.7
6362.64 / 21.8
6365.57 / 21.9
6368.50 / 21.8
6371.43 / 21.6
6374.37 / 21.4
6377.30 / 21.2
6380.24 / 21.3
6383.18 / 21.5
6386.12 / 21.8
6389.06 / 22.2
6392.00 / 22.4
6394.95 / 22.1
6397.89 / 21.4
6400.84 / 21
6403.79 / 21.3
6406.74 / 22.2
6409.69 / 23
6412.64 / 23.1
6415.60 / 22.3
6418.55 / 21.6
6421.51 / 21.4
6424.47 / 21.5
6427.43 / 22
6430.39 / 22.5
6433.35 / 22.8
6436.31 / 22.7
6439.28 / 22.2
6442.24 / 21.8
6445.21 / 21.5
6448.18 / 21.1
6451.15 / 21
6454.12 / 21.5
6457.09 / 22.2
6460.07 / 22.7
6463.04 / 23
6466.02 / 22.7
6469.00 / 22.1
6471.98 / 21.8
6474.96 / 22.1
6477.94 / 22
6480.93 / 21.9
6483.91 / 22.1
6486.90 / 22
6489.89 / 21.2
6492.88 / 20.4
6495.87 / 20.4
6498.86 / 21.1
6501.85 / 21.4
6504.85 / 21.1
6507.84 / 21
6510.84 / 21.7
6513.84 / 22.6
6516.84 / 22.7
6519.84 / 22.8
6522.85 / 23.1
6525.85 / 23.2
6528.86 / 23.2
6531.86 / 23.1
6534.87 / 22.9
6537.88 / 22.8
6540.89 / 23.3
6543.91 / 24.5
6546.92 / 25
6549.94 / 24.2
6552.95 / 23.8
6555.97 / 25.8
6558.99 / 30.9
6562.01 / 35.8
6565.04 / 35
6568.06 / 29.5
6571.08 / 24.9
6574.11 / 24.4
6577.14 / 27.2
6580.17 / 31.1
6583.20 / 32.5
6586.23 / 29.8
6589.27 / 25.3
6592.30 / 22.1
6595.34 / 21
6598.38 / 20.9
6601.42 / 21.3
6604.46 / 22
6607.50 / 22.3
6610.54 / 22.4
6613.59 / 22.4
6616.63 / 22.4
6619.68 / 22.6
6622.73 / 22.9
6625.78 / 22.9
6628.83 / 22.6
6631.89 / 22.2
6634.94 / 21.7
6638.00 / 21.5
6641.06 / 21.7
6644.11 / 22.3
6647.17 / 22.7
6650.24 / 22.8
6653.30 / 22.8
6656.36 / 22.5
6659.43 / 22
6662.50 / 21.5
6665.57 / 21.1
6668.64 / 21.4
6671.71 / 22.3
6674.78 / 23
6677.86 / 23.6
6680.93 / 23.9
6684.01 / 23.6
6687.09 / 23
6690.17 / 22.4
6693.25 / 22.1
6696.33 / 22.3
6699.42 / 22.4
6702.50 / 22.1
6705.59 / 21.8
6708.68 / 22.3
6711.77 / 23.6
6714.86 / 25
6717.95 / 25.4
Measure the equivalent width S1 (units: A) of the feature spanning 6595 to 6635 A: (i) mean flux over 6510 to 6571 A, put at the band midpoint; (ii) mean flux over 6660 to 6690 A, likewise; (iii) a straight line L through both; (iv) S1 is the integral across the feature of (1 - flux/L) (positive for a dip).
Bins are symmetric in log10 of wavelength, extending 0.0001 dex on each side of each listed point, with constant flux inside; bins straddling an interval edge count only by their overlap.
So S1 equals 2.7 A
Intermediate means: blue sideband 25.3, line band 22.2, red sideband 22.6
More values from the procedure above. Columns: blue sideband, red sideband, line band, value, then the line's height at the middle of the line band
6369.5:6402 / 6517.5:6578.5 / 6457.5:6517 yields 5.9 A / 24.2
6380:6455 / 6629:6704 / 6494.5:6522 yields 0.5 A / 22.1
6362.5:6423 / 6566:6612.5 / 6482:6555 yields 4.5 A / 24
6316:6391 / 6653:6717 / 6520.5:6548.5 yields -1.5 A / 22.3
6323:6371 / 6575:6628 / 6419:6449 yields 1.0 A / 22.7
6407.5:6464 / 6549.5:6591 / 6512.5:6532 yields 2.5 A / 26.3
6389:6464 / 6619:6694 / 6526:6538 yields -0.5 A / 22.2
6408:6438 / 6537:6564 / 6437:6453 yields 1.0 A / 23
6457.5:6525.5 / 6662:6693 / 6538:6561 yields -3.4 A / 22.1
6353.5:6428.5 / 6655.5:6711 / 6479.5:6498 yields 0.6 A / 22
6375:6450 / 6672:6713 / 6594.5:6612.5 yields 0.6 A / 22.5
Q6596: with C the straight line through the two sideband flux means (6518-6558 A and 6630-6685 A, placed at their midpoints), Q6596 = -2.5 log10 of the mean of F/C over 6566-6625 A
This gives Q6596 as -0.07 mag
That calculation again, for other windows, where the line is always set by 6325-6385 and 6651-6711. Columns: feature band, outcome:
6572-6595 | -0.21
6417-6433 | 0.00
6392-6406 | 0.02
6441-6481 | 0.00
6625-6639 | 0.01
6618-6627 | -0.02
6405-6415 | -0.04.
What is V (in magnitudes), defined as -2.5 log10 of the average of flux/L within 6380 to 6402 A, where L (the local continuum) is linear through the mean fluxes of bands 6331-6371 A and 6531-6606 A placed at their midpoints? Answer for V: 0.05 mag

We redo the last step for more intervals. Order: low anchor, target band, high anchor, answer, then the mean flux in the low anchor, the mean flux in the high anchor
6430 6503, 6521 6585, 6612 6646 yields -0.20 mag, 21.8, 22.3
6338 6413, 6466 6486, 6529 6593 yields 0.12 mag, 21.9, 26.8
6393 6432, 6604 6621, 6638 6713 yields 0.00 mag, 22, 22.4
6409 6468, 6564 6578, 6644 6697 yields -0.25 mag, 22.1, 22.5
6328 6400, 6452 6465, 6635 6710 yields -0.02 mag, 21.8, 22.4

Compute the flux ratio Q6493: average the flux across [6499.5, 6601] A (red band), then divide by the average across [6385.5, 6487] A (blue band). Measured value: 1.1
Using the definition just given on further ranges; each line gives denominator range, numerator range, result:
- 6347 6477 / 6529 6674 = 1.10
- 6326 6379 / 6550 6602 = 1.24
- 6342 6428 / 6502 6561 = 1.08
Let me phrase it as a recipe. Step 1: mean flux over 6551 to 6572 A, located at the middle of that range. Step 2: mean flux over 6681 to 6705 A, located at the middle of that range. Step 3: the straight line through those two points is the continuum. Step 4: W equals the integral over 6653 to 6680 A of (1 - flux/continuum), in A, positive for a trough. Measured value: 1.9 A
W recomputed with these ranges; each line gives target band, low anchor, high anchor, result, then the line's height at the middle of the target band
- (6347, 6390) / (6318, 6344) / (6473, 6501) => -0.3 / 21.7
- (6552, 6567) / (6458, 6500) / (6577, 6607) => -3.9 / 24.2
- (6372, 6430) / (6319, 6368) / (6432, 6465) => 0.4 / 22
